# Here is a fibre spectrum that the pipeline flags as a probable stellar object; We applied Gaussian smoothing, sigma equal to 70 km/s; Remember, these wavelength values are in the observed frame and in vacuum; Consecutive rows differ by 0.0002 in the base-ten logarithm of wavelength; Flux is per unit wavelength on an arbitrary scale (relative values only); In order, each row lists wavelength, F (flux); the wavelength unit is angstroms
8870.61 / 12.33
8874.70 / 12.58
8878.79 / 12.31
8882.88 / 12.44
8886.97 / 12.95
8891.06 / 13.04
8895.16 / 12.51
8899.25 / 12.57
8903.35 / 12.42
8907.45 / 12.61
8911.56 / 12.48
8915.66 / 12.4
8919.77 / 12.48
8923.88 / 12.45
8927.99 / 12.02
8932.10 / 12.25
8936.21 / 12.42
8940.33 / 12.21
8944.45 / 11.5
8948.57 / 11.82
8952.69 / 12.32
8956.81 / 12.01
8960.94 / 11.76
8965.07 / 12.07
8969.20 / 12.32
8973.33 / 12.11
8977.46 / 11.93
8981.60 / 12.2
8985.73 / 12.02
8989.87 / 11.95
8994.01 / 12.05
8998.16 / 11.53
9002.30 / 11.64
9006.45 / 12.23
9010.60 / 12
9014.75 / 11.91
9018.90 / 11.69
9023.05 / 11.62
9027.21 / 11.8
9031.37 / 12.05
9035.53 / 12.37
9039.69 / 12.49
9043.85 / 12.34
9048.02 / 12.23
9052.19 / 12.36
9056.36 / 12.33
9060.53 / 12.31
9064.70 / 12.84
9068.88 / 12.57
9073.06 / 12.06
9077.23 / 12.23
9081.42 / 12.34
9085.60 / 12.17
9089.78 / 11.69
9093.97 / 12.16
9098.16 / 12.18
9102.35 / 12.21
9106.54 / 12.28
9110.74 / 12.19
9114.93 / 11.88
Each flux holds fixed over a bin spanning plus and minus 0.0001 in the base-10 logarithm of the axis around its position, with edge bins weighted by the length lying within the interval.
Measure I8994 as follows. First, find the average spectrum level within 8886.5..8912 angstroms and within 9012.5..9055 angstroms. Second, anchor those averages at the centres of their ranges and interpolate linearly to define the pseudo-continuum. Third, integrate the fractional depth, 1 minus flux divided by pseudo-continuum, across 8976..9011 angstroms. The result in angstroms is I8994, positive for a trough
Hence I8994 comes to 0.9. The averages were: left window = 12.6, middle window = 11.9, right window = 12.1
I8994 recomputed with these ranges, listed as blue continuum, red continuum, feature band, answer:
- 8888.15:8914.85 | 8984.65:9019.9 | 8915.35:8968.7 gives 0.8 angstroms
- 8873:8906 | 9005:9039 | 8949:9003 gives 0.9 angstroms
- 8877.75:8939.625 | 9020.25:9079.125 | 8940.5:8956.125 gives 0.6 angstroms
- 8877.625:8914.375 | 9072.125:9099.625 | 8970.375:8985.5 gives 0.4 angstroms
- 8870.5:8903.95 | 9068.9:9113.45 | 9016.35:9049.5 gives 0.6 angstroms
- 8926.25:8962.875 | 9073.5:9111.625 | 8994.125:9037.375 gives 0.7 angstroms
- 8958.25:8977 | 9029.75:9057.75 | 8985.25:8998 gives 0.2 angstroms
